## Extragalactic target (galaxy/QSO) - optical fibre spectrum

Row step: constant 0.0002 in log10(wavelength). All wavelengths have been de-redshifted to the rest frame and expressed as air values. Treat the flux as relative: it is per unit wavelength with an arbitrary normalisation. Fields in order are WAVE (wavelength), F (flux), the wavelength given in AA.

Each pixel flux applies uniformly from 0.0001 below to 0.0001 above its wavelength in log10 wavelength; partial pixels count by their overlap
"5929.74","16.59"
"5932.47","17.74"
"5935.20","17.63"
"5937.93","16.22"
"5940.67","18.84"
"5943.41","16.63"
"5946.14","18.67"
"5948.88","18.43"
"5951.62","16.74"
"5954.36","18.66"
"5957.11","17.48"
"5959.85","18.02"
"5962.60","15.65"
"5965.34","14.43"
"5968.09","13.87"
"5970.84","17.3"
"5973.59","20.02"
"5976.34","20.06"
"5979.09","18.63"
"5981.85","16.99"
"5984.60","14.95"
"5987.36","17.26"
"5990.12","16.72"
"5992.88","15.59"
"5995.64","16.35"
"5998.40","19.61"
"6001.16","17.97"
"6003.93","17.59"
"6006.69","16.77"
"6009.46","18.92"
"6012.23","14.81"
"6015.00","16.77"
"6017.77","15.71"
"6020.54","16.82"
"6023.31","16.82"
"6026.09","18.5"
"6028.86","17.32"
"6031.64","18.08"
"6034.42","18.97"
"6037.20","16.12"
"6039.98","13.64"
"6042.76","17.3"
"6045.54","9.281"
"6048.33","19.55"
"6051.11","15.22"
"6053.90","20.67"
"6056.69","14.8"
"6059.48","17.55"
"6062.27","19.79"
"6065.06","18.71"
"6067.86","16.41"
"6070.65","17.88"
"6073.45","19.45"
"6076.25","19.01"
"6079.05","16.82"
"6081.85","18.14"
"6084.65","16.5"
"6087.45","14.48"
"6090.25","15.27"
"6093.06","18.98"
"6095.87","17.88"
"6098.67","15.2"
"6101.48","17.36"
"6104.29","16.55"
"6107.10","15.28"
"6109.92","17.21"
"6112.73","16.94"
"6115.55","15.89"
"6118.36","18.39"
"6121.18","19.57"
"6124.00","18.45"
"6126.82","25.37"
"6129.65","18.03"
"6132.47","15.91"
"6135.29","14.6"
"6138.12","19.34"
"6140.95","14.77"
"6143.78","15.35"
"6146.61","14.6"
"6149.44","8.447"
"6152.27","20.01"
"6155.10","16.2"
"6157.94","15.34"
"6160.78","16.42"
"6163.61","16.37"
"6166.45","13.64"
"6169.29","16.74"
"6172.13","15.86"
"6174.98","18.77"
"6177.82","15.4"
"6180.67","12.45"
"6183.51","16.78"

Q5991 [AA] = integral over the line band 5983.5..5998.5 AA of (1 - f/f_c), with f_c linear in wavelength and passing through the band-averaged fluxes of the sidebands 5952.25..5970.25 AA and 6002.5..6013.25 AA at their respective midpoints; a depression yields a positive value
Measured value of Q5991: 0.3 AA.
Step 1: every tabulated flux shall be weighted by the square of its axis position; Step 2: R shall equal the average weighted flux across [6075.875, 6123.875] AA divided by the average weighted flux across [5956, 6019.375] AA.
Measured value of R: 1.0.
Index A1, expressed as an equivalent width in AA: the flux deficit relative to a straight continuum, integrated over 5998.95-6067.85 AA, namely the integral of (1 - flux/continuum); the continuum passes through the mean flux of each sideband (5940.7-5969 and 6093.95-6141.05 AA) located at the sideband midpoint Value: 1.0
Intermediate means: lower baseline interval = 17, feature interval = 17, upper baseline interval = 17.5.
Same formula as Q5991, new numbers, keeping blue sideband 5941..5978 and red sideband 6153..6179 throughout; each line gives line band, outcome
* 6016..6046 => 0.98 AA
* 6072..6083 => -1.07 AA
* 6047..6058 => -0.45 AA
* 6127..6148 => -0.34 AA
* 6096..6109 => 0.21 AA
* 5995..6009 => -0.51 AA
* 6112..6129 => -2.76 AA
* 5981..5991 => 0.48 AA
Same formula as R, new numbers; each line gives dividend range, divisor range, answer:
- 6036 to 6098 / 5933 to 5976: 1.02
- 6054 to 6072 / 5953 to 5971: 1.12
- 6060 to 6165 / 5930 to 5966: 1.04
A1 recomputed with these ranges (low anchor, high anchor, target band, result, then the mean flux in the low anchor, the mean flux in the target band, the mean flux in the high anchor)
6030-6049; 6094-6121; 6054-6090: -2.3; 16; 17.5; 16.9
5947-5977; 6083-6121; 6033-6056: 0.9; 17.3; 16.3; 16.7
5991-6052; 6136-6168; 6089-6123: -2.5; 16.7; 17.1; 15.5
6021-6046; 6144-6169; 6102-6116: -0.7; 16.5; 16.5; 15.2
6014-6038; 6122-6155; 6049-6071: -0.7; 17.3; 17.7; 16.8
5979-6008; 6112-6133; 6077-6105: 2.4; 17.1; 16.8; 18.7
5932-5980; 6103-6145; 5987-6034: 0.8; 17.5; 17.2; 17.5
